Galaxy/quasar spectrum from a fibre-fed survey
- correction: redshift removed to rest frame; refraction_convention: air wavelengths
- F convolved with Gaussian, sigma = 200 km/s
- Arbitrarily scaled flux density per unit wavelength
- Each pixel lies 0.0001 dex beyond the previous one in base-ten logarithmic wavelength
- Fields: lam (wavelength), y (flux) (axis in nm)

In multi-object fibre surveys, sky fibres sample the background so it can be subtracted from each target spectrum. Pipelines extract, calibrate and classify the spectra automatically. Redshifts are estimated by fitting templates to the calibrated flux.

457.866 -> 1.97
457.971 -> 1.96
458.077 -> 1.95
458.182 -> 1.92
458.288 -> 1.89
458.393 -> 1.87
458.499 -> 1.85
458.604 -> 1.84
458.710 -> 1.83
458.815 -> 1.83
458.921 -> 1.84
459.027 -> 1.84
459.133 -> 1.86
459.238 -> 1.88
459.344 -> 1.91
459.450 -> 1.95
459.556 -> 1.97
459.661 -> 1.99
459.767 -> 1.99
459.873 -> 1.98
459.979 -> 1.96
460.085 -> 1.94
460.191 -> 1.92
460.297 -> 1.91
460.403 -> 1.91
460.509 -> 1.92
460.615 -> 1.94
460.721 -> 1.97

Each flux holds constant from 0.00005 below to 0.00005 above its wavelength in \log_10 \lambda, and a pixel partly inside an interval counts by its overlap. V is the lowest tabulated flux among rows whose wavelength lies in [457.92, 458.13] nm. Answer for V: 1.95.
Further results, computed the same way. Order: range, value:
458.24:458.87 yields 1.83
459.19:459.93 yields 1.88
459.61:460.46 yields 1.91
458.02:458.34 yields 1.89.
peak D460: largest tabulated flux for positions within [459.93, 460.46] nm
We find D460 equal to 1.96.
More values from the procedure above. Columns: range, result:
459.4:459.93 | 1.99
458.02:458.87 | 1.95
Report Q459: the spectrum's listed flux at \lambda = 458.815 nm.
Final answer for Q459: 1.83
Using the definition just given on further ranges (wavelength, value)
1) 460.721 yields 1.97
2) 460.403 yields 1.91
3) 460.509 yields 1.92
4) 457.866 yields 1.97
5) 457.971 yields 1.96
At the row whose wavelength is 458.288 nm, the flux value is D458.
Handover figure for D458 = 1.89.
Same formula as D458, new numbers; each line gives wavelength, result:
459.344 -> 1.91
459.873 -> 1.98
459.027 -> 1.84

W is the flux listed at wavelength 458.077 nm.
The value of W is 1.95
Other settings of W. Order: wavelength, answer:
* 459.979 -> 1.96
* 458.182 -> 1.92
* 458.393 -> 1.87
